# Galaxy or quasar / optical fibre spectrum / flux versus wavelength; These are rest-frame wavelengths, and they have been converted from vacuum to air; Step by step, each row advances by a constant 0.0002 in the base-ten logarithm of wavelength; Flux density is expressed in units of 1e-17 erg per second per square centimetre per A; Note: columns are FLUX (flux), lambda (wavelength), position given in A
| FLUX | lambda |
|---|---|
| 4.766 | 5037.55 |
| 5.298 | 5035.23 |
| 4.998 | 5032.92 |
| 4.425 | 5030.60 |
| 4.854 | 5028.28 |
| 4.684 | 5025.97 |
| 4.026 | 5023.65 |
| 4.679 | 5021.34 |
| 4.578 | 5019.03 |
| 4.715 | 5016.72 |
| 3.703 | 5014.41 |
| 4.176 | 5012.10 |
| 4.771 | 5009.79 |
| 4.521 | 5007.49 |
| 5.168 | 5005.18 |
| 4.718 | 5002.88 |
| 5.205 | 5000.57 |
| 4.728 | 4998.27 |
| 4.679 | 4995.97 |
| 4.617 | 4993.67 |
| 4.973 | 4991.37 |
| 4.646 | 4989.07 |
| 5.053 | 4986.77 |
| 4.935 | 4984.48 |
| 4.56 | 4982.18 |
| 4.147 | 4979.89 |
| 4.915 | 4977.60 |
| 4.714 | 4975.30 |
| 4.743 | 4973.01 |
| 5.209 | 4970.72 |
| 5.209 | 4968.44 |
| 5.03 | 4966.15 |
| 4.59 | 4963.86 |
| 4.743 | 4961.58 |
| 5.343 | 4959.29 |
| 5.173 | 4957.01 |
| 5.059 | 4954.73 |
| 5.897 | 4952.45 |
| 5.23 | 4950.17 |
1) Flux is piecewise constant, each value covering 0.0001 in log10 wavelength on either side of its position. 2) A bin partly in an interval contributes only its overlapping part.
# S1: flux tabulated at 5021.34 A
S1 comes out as 4.679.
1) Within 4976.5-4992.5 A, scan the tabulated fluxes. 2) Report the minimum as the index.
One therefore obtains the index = 4.147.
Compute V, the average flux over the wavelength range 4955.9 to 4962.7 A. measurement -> 5.09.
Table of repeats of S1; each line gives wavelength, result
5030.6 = 4.425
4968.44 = 5.209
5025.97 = 4.684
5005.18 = 5.168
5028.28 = 4.854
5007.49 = 4.521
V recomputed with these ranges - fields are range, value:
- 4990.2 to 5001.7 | 4.84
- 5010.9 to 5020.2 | 4.3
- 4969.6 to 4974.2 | 4.97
